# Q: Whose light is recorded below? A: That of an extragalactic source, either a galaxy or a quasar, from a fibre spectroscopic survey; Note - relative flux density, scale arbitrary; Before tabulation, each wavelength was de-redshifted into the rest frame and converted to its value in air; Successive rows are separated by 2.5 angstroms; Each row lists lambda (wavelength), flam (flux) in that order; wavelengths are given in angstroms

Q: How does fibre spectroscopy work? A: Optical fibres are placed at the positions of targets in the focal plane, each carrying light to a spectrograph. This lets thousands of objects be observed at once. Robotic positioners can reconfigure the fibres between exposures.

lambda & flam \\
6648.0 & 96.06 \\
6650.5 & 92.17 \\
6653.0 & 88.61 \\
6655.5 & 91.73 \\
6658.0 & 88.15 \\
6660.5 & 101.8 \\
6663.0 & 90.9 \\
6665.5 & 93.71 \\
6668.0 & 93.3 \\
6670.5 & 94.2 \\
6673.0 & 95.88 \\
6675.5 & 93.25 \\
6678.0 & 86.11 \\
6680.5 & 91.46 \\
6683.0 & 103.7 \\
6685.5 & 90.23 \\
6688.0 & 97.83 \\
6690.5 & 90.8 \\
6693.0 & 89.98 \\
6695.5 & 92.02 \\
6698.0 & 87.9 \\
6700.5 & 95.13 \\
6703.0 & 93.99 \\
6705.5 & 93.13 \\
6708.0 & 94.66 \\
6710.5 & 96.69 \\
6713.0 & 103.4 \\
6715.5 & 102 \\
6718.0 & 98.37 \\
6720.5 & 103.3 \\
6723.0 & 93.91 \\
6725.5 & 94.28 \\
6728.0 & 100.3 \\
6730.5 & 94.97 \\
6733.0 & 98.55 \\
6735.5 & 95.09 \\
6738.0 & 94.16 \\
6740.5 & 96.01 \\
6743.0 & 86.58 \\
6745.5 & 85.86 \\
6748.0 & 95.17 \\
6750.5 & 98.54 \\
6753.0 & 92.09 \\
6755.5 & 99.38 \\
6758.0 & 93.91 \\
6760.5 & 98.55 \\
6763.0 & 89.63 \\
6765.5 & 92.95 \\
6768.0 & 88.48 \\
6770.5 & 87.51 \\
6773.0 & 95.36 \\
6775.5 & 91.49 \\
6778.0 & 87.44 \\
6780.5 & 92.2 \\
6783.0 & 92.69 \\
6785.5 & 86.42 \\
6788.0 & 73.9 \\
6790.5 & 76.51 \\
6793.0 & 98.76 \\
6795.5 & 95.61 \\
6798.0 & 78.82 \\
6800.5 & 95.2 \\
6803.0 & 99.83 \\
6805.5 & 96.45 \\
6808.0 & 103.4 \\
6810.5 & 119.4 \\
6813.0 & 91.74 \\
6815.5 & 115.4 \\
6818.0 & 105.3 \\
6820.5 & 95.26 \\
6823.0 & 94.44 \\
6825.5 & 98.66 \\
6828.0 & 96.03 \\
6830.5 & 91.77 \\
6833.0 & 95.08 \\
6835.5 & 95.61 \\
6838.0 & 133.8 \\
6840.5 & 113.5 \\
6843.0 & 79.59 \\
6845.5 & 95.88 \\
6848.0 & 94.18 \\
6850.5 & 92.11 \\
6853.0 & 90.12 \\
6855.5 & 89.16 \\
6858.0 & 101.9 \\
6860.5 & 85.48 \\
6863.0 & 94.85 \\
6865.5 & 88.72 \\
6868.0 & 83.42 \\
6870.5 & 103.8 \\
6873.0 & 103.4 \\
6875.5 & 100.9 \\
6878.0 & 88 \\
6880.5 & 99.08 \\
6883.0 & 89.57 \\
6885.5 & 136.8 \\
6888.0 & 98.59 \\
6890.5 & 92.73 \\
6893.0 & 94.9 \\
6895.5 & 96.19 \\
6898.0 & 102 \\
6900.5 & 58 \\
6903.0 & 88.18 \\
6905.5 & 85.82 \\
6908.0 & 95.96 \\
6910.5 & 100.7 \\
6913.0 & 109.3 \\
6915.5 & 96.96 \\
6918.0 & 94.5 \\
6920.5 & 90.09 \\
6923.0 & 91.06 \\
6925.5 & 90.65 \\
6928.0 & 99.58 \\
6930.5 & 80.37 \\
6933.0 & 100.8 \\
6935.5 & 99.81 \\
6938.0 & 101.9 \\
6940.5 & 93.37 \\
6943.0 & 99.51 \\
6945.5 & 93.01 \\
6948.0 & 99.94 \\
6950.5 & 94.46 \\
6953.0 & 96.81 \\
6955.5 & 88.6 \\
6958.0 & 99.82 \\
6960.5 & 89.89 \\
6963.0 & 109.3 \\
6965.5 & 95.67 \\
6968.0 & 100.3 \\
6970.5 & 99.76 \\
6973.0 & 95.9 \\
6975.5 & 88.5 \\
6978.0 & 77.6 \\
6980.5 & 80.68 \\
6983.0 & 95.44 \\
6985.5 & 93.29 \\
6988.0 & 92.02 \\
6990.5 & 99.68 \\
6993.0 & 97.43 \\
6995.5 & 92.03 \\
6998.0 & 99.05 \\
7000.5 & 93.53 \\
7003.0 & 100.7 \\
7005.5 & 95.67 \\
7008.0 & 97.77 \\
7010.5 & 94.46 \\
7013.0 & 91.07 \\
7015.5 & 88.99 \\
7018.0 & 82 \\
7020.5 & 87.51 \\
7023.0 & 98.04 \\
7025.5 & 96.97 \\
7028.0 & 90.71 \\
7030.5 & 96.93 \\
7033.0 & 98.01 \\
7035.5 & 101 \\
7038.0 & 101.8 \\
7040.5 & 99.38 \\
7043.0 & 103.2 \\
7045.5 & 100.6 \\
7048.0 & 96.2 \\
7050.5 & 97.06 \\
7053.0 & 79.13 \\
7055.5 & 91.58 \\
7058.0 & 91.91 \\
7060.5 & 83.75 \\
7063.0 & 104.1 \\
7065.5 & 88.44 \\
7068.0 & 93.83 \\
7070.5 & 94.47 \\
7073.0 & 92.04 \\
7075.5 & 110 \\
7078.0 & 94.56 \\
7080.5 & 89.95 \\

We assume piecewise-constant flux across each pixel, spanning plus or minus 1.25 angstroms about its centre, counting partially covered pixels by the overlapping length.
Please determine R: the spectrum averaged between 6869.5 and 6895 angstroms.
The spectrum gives 101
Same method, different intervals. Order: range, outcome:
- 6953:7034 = 94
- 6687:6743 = 95.5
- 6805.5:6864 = 98.8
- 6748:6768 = 94.6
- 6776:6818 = 94.3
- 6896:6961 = 94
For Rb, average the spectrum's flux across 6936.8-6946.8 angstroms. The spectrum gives 96.9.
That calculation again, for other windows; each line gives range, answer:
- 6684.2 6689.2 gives 94.1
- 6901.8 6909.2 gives 90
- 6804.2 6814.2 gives 103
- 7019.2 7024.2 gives 92.6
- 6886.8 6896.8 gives 95.6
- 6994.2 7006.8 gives 96.2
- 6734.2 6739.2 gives 94.7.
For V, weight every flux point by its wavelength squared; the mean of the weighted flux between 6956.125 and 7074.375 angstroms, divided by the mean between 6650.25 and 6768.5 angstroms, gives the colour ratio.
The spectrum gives 1.09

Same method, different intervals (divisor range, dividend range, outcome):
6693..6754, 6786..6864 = 1.04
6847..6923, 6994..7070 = 1.04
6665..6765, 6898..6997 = 1.06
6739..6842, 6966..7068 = 1.05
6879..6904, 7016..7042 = 1.04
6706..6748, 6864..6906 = 1.03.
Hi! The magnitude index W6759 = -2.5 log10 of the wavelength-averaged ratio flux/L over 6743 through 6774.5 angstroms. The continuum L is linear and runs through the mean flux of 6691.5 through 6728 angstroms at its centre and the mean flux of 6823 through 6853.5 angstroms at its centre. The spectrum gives 0.04 mag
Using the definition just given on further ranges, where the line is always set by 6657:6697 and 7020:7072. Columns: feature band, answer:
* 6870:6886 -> -0.08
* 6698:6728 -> -0.04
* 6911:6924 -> -0.03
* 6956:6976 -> -0.03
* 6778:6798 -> 0.08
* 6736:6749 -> 0.02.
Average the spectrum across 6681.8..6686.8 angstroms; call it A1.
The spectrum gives 96.9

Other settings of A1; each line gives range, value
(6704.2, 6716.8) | 98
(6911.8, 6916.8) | 103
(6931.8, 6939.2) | 101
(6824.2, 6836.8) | 95.6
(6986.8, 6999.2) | 96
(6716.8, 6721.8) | 101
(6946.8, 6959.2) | 95.9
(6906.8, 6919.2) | 99.5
